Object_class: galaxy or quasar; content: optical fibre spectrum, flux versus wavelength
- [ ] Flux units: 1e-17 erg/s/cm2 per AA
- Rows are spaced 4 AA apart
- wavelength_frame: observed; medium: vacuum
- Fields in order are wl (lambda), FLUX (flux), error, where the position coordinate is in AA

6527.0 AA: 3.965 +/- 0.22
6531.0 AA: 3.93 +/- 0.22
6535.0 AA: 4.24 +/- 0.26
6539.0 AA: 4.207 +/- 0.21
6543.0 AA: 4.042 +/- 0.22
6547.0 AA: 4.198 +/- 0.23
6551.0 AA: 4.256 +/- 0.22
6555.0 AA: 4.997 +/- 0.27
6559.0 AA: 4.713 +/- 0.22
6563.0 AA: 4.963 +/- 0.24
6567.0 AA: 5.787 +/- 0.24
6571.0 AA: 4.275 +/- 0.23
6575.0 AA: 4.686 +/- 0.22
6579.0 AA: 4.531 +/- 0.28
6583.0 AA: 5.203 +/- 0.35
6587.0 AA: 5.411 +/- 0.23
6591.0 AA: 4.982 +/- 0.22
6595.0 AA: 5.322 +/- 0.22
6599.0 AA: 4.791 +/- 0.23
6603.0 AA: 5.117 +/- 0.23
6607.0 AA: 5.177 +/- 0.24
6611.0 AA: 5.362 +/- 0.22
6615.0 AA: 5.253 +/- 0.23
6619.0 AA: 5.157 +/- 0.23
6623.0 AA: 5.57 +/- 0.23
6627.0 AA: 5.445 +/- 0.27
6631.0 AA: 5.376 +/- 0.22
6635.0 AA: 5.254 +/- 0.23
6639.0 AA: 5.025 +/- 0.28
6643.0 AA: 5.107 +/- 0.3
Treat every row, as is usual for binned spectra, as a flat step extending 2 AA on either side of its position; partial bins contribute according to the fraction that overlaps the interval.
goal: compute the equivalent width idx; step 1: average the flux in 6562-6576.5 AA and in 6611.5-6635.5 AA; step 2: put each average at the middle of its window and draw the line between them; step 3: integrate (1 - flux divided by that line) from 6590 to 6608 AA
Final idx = 0.3 AA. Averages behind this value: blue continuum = 4.93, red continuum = 5.35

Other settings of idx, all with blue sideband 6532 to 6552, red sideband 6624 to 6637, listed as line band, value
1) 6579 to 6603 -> -1.25 AA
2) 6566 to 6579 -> -0.59 AA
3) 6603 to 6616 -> -0.39 AA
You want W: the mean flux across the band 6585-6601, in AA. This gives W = 5.13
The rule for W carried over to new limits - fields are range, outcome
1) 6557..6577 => 4.88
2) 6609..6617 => 5.31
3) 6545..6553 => 4.23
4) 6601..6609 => 5.15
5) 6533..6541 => 4.22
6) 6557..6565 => 4.84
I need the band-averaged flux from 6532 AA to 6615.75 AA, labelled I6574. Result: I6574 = 4.82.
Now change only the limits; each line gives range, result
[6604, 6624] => 5.28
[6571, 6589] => 4.88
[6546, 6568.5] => 4.83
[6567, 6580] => 4.69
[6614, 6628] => 5.36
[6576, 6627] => 5.16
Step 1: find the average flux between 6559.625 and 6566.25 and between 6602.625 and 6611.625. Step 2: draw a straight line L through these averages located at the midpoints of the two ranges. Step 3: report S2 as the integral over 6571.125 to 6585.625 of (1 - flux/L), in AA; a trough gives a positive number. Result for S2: 1.0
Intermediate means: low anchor 5.07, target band 4.76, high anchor 5.22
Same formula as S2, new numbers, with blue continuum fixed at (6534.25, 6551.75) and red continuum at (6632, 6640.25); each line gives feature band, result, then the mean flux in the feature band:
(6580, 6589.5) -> -1.2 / 5.21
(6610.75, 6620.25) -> -0.6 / 5.25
